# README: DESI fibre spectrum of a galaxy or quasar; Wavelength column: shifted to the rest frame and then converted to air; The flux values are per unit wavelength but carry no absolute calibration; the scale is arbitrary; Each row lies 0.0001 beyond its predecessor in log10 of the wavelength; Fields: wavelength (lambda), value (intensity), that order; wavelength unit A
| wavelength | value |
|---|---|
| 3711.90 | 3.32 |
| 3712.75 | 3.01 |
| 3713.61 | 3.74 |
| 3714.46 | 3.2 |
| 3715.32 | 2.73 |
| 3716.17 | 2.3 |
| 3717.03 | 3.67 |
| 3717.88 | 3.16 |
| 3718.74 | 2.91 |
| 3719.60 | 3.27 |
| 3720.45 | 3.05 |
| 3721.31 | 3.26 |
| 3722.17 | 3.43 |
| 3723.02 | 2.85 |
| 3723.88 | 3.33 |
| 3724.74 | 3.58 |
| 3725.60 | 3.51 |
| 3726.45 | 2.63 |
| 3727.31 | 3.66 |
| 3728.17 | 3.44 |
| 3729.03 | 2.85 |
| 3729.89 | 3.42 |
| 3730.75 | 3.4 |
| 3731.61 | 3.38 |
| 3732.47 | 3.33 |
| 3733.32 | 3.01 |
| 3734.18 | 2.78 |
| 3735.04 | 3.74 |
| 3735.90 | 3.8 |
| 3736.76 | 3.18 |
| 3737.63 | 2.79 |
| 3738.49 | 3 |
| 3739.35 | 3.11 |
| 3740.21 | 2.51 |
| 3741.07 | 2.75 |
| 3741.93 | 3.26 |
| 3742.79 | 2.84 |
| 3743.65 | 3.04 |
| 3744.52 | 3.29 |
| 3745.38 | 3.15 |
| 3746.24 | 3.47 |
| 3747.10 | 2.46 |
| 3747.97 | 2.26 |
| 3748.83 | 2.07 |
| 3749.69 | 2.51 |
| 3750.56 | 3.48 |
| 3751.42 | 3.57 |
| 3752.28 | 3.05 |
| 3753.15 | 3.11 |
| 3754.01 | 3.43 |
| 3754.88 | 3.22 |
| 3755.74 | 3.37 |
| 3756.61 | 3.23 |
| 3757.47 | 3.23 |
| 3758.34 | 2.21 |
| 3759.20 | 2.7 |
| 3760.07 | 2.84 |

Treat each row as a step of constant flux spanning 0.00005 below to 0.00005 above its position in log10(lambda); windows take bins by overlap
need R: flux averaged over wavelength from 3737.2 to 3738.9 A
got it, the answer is 2.89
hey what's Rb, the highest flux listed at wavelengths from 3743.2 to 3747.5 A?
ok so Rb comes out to 3.47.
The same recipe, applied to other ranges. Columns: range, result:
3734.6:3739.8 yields 3.8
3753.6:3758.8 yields 3.43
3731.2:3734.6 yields 3.38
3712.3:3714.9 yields 3.74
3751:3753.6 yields 3.57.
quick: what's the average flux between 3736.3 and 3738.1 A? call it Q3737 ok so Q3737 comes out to 2.98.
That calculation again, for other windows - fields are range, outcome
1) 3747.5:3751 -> 2.58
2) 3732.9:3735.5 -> 3.18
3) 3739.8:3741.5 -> 2.63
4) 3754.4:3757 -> 3.27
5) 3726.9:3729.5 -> 3.31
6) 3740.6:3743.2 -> 2.95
